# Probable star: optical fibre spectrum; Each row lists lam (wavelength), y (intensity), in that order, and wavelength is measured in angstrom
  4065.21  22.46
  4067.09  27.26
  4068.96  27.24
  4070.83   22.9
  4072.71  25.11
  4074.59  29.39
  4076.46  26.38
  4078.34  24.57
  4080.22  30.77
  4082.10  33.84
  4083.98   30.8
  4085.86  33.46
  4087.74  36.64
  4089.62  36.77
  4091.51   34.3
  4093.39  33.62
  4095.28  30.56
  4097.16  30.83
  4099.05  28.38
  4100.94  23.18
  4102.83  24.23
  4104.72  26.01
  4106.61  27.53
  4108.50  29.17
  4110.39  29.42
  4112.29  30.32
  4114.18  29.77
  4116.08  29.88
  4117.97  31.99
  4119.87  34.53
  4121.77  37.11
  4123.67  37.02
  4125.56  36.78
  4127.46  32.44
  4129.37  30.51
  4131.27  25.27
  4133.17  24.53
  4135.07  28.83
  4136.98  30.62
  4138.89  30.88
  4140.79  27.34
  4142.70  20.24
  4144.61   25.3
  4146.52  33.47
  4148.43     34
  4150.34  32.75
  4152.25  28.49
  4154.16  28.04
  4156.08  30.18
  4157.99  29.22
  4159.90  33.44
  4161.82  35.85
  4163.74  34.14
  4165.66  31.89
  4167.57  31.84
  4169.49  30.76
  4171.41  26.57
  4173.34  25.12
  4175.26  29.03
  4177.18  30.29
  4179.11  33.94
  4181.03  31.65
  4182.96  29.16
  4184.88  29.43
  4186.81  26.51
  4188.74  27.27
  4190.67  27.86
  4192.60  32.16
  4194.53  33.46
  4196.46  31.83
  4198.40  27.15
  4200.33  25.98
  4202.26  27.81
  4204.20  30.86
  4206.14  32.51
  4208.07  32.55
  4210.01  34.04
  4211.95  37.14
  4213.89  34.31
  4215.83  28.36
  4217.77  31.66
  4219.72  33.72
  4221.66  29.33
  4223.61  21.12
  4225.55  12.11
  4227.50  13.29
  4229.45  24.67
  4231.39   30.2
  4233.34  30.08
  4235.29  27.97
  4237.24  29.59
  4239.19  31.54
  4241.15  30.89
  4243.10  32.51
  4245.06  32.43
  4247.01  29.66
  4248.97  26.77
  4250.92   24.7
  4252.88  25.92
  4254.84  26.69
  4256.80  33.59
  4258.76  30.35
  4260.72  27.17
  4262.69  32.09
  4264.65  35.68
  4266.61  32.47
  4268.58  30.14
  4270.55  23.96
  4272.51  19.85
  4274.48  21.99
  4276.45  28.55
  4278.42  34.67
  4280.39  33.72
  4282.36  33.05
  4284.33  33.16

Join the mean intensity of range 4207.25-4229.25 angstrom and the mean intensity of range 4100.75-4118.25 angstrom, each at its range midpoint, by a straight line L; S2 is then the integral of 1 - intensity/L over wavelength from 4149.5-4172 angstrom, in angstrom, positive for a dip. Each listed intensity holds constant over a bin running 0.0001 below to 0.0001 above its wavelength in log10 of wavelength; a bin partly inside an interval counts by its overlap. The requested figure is -2.5 angstrom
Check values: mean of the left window 28.2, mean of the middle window 31.2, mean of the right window 27.8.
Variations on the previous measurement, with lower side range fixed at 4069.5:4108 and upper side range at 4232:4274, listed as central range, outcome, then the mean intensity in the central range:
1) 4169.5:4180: 0.1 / 29.1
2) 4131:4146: 1.3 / 26.9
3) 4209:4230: 1.4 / 27.3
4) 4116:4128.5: -2.2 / 34.5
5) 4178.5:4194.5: -0.3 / 29.9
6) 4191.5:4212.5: -1.5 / 31.3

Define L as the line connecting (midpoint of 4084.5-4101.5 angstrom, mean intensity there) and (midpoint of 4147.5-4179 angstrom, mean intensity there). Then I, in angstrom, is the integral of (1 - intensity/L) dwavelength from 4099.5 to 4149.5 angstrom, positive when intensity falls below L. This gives 3.0 angstrom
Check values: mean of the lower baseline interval 32.1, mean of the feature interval 29.6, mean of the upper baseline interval 30.8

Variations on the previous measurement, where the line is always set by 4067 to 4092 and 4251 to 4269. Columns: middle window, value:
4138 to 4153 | 0.5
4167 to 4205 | 0.9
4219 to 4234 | 3.0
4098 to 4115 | 1.4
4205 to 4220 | -1.4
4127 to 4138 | 0.5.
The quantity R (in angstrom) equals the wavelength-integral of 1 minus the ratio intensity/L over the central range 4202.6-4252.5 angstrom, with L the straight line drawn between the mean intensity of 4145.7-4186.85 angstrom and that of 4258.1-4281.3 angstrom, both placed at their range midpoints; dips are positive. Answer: 1.7 angstrom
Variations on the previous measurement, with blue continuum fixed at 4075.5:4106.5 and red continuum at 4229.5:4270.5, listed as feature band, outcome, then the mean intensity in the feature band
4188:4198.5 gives -0.1 angstrom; 30.2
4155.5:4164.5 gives -0.8 angstrom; 32.6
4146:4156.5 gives -0.4 angstrom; 31.1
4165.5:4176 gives 0.3 angstrom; 29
